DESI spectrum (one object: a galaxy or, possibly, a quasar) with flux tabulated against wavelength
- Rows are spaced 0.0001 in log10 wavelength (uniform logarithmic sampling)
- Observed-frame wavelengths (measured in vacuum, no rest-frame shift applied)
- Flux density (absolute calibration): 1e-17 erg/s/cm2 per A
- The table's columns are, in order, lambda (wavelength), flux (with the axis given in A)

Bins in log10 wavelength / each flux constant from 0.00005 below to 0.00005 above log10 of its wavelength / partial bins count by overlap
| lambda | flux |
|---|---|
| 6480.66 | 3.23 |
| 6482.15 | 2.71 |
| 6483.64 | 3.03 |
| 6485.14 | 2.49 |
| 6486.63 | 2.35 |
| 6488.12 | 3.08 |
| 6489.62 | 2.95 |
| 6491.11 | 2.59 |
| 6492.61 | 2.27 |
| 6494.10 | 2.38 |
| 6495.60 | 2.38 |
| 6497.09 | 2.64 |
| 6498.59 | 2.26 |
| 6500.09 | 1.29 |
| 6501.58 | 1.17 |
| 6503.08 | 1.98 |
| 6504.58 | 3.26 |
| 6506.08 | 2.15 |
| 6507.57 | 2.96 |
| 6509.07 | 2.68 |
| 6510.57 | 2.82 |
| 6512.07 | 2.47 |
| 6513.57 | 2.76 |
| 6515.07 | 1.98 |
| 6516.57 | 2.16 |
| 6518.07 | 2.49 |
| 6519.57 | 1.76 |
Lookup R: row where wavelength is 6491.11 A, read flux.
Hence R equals 2.59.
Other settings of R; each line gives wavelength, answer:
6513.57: 2.76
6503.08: 1.98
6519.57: 1.76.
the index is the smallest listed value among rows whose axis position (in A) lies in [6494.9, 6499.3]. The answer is 2.26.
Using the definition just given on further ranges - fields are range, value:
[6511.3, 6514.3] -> 2.47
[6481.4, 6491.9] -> 2.35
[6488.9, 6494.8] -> 2.27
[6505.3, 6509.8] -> 2.15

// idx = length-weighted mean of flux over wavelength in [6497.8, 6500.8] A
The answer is 1.79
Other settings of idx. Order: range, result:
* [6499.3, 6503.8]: 1.48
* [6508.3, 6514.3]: 2.68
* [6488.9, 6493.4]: 2.6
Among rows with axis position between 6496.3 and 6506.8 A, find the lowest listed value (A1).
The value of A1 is 1.17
